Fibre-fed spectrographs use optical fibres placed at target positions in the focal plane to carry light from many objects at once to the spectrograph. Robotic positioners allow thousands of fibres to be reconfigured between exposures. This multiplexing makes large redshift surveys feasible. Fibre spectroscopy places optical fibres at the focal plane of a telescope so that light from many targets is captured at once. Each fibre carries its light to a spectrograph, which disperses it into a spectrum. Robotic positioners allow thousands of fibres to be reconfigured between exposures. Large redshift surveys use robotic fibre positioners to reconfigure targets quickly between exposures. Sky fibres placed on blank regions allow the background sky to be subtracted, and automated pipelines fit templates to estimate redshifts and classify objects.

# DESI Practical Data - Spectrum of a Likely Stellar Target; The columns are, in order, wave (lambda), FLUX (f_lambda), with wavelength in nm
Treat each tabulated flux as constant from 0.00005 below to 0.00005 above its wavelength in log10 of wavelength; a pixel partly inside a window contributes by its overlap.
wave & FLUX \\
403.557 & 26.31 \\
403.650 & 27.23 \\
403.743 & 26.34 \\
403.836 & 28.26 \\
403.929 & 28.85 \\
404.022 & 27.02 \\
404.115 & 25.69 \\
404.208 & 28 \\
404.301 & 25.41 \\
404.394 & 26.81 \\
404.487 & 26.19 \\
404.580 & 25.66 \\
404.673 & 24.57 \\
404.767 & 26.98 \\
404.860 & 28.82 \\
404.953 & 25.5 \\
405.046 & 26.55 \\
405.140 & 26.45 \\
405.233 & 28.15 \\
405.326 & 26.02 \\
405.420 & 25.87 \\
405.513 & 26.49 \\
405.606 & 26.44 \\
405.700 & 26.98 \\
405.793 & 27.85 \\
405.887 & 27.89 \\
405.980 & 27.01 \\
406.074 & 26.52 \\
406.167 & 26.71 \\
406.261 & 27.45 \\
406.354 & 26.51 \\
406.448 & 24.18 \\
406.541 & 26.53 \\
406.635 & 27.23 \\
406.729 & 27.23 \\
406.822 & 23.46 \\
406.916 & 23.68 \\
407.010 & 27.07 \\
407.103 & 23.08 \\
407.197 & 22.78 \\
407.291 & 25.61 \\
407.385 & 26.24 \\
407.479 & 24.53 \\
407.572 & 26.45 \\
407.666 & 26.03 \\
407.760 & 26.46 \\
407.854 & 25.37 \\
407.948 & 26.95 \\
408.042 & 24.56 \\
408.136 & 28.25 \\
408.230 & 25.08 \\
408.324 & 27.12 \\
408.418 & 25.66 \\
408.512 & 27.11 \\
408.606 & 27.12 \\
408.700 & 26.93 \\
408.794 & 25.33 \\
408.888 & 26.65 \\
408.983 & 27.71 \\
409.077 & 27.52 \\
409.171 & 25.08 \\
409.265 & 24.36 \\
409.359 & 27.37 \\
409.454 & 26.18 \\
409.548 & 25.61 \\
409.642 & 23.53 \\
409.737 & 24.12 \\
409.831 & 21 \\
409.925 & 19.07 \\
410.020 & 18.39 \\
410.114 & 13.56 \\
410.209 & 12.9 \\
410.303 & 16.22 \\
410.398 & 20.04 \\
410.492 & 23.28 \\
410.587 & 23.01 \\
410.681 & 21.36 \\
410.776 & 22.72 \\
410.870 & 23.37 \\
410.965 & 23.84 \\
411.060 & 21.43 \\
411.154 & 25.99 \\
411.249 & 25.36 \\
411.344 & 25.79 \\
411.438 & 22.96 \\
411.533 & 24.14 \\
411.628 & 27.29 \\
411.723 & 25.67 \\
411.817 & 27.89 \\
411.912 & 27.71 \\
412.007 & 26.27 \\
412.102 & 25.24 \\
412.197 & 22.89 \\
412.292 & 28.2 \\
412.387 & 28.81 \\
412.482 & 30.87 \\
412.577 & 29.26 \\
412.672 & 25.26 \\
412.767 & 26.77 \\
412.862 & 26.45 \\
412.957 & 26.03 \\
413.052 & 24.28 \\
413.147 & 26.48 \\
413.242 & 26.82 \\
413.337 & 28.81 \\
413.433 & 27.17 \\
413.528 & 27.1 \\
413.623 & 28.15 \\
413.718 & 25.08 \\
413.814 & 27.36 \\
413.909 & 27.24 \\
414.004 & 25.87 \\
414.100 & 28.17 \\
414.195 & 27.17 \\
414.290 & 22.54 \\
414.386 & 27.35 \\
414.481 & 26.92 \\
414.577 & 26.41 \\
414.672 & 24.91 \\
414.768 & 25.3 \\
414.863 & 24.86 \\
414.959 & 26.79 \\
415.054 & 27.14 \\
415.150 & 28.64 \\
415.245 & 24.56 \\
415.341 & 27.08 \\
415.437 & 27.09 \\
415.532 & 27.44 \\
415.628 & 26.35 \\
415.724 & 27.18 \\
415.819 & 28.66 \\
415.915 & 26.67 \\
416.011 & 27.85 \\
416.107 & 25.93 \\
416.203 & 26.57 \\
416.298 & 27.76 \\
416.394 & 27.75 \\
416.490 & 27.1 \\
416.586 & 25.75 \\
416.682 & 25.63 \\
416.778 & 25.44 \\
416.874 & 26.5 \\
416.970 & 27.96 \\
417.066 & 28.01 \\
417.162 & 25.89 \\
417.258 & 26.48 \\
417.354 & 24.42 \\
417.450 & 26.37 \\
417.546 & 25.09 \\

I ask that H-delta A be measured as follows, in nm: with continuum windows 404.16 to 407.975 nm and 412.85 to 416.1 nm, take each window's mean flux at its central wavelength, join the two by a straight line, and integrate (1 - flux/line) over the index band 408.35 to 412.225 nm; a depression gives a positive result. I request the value 0.37 nm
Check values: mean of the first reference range 26.2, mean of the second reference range 26.6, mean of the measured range 23.9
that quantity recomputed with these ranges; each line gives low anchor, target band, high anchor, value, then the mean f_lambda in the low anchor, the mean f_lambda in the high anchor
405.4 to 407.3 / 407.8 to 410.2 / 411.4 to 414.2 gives 0.16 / 26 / 26.7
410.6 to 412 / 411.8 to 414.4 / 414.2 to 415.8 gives -0.13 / 24.7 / 26.4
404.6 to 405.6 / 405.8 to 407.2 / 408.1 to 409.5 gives 0.03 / 26.5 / 26.5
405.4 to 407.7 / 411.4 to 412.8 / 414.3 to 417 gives -0.01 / 26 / 26.6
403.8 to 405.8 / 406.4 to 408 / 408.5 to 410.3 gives -0.03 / 26.7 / 23.4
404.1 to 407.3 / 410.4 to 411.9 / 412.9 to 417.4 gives 0.13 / 26.2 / 26.6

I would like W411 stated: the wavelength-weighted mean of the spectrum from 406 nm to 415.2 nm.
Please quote 25.3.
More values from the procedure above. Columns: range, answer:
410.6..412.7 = 25.5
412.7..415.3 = 26.5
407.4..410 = 25.5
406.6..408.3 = 25.6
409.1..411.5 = 22.3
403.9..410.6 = 25.2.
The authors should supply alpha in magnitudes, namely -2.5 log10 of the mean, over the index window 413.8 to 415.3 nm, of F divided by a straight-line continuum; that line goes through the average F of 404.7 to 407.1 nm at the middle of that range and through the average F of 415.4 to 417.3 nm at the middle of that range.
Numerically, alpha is 0.02 mag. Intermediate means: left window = 26.5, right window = 26.9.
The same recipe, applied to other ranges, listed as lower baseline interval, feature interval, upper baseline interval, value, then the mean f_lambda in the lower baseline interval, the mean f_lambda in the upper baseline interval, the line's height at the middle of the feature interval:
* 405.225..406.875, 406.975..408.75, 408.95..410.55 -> -0.07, 26.5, 22.1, 24.3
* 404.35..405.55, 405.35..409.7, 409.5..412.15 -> -0.05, 26.5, 22.8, 24.9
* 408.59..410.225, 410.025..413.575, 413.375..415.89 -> 0.02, 23.6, 26.6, 25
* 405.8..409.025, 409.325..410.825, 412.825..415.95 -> 0.24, 26.1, 26.6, 26.3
